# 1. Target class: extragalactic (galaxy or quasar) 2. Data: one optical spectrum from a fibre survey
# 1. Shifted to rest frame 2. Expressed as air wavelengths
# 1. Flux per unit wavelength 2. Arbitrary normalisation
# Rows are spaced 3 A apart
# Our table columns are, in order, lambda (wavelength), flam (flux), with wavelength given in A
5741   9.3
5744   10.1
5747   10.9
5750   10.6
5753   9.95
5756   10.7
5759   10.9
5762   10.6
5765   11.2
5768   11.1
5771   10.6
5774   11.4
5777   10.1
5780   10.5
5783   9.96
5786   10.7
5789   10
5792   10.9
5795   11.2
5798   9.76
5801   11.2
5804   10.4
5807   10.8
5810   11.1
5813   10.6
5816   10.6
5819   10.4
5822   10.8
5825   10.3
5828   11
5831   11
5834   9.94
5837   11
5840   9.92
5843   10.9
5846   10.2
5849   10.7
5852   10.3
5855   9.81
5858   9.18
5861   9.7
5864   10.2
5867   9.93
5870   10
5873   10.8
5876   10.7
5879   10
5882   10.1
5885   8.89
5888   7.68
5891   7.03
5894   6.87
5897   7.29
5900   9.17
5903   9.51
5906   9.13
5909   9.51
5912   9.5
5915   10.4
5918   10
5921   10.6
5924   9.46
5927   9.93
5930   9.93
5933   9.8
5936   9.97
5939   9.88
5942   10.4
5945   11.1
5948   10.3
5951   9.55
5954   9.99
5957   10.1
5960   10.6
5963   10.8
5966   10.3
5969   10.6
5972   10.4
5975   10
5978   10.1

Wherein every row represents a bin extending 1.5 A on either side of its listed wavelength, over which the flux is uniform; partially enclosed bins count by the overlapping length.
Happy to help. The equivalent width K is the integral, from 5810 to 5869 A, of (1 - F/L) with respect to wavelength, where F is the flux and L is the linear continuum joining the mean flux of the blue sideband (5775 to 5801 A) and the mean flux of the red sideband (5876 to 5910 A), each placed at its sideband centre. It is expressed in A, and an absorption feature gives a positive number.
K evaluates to -4.6 A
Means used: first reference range 10.5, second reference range 8.73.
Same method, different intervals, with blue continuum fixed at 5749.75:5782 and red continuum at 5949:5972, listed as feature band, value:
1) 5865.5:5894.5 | 3.3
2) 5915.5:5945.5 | 0.8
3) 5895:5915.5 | 2.6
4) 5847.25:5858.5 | 0.5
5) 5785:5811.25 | -0.1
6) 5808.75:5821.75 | -0.1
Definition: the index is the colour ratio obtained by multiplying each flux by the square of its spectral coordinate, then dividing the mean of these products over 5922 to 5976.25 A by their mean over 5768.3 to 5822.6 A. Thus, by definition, 1.0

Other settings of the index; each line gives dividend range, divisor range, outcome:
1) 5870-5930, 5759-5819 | 0.91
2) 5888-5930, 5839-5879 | 0.91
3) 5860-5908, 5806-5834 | 0.88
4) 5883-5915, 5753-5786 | 0.84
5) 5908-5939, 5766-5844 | 0.97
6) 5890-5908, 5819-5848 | 0.80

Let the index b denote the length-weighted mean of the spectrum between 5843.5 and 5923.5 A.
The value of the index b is 9.52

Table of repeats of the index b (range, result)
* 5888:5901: 7.54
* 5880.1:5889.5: 8.94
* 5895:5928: 9.45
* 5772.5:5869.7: 10.4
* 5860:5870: 9.96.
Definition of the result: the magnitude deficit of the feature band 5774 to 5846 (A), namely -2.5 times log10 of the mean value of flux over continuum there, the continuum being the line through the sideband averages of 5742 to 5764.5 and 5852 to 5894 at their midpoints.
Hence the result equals -0.06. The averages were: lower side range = 10.5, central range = 10.6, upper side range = 9.47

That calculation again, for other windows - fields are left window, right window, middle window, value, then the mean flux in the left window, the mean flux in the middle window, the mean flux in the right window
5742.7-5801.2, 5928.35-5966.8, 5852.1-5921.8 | 0.10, 10.6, 9.4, 10.2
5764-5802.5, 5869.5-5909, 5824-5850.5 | -0.08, 10.7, 10.6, 9.01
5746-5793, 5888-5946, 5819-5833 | -0.06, 10.6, 10.7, 9.39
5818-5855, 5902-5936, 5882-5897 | 0.27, 10.5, 7.83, 9.81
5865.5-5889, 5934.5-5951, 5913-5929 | 0.01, 9.81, 10.1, 10.3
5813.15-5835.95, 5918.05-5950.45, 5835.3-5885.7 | 0.03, 10.6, 10.2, 10.1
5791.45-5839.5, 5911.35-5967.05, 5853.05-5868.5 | 0.07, 10.7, 9.78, 10.1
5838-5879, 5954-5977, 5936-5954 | 0.01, 10.2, 10.2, 10.4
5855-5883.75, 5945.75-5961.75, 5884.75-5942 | 0.10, 10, 9.23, 10.2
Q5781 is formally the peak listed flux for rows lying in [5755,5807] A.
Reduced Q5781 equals 11.4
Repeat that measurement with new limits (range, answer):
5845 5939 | 10.8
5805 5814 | 11.1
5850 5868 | 10.3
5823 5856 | 11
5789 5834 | 11.2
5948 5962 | 10.6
